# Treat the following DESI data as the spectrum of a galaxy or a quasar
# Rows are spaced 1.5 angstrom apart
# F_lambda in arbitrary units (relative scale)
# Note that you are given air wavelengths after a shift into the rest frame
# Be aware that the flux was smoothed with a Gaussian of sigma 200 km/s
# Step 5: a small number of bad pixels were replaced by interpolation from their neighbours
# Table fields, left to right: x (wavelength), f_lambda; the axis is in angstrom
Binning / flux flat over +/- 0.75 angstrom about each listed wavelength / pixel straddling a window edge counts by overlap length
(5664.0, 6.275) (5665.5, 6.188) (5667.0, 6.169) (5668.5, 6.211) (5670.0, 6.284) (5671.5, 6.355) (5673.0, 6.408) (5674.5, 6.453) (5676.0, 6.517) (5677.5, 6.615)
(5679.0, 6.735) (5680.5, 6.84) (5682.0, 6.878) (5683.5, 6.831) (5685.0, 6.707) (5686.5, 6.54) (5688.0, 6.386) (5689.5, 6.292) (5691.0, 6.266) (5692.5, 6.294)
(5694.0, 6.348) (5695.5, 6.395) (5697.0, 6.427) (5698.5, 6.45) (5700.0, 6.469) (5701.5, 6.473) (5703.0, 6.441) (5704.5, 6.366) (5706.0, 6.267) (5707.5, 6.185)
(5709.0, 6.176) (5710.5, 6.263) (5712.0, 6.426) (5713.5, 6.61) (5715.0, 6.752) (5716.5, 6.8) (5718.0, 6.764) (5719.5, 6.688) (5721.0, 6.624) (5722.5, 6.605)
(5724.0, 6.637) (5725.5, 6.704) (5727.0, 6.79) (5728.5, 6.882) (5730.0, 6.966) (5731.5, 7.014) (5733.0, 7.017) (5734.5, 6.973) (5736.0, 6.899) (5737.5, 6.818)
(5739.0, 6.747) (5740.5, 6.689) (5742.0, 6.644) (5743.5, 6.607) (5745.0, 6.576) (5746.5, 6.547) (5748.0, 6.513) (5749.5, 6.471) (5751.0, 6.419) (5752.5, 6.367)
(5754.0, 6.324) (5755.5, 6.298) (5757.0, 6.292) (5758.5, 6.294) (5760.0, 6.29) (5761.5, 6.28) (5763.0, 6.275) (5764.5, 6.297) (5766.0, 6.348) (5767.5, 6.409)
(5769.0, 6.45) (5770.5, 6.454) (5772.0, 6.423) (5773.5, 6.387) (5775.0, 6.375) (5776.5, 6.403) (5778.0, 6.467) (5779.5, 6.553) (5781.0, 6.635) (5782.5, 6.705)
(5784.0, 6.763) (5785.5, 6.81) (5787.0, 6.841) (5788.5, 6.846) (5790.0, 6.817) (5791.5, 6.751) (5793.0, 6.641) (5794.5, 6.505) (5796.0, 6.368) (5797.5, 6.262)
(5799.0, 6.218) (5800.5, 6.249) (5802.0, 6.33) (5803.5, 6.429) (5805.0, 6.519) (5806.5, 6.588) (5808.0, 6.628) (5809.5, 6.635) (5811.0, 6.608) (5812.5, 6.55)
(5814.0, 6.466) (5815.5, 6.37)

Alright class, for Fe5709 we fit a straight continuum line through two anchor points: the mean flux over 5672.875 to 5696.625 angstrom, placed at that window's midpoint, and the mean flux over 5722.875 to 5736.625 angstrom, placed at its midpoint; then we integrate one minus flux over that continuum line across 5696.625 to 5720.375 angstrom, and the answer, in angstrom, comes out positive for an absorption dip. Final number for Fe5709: 0.8 angstrom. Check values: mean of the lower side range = 6.53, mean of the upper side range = 6.87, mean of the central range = 6.47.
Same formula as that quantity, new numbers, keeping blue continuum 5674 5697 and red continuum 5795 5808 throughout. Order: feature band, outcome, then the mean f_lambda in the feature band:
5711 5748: -1.4 angstrom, 6.73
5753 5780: 0.3 angstrom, 6.37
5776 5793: -0.7 angstrom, 6.69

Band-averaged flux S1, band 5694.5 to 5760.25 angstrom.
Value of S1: 6.57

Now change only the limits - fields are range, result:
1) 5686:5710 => 6.36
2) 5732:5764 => 6.54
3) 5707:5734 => 6.67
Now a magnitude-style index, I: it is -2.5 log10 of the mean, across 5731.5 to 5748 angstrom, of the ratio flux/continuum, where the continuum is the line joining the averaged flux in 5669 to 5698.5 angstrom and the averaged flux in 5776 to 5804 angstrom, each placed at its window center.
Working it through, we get -0.04 mag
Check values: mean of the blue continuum 6.5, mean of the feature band 6.75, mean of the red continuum 6.56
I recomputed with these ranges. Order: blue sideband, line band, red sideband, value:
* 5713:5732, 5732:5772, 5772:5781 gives 0.01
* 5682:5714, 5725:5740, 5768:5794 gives -0.06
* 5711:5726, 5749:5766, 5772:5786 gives 0.04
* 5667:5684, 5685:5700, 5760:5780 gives 0.02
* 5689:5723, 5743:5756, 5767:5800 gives 0.01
